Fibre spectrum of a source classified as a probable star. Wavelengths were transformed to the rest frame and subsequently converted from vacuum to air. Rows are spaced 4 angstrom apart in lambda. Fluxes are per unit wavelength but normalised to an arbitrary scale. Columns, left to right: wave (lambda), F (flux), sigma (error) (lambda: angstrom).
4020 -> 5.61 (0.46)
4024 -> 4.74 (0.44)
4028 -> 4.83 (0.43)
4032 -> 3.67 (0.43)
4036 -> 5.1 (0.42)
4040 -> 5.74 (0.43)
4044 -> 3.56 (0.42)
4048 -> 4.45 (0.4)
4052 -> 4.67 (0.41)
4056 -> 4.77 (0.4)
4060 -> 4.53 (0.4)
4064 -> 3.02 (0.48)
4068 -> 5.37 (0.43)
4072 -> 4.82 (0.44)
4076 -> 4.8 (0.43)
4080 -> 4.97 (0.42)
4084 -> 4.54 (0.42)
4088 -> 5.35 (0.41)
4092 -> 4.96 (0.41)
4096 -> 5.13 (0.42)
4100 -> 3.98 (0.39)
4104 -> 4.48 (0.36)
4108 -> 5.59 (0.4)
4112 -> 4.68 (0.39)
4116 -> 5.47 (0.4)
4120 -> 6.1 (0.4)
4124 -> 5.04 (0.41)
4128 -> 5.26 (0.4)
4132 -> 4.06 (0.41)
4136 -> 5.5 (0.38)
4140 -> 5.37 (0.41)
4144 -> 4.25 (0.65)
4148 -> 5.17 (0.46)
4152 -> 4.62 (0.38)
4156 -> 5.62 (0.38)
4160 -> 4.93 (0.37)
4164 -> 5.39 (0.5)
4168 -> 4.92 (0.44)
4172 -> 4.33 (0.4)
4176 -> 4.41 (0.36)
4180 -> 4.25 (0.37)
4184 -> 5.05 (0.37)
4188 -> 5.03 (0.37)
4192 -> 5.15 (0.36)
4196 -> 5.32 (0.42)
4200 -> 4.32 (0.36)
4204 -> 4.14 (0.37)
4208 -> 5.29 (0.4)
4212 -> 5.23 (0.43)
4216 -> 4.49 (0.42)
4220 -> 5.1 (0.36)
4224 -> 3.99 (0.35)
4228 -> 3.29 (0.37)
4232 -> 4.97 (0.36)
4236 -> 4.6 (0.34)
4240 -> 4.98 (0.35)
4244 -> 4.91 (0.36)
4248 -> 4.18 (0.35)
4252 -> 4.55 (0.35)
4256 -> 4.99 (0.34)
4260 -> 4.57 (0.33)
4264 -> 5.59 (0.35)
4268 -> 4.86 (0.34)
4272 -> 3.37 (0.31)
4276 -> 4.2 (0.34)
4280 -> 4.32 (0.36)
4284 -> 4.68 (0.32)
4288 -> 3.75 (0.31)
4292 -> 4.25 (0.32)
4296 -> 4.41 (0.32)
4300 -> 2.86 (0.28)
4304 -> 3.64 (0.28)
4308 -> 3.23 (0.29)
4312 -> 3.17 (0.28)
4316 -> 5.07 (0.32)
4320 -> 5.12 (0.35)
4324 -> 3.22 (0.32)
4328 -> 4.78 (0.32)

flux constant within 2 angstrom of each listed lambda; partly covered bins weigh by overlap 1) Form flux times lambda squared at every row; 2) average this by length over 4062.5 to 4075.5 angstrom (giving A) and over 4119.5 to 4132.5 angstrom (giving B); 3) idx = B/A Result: 1.2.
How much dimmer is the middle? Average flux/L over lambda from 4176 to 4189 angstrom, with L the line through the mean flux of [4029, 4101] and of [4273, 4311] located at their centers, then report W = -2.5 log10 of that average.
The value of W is -0.11 mag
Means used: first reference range 4.65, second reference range 3.89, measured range 4.7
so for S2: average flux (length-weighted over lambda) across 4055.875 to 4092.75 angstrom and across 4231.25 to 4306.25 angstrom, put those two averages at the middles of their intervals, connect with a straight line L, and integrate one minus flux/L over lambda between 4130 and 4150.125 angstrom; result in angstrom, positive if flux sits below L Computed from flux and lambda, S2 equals -1.2 angstrom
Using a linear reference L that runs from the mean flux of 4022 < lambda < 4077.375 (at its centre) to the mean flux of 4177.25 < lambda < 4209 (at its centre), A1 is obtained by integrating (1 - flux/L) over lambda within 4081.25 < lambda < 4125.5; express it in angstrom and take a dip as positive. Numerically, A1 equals -3.52 angstrom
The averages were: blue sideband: 4.57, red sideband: 4.79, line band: 5.03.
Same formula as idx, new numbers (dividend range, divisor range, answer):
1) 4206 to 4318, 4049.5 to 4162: 0.96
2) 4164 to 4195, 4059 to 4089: 1.08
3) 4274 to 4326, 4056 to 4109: 0.94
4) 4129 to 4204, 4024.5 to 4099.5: 1.09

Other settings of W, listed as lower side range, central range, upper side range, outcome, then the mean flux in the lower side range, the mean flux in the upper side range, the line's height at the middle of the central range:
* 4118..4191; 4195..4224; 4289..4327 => -0.042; 4.96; 3.91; 4.58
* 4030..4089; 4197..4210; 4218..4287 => -0.022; 4.61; 4.53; 4.55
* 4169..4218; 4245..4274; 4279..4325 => -0.076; 4.75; 3.99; 4.29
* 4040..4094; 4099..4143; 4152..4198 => -0.059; 4.64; 4.93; 4.79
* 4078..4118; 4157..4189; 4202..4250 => -0.018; 4.92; 4.6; 4.73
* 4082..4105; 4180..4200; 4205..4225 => -0.034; 4.75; 4.83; 4.81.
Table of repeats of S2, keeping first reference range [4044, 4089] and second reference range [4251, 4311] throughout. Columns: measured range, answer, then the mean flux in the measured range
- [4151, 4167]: -2.7 angstrom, 5.16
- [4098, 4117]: -1.2 angstrom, 4.81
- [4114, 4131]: -3.4 angstrom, 5.38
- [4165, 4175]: -0.6 angstrom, 4.68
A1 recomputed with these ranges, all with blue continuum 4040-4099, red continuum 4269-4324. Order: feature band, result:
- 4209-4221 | -2.0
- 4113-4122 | -2.3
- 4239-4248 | -1.3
